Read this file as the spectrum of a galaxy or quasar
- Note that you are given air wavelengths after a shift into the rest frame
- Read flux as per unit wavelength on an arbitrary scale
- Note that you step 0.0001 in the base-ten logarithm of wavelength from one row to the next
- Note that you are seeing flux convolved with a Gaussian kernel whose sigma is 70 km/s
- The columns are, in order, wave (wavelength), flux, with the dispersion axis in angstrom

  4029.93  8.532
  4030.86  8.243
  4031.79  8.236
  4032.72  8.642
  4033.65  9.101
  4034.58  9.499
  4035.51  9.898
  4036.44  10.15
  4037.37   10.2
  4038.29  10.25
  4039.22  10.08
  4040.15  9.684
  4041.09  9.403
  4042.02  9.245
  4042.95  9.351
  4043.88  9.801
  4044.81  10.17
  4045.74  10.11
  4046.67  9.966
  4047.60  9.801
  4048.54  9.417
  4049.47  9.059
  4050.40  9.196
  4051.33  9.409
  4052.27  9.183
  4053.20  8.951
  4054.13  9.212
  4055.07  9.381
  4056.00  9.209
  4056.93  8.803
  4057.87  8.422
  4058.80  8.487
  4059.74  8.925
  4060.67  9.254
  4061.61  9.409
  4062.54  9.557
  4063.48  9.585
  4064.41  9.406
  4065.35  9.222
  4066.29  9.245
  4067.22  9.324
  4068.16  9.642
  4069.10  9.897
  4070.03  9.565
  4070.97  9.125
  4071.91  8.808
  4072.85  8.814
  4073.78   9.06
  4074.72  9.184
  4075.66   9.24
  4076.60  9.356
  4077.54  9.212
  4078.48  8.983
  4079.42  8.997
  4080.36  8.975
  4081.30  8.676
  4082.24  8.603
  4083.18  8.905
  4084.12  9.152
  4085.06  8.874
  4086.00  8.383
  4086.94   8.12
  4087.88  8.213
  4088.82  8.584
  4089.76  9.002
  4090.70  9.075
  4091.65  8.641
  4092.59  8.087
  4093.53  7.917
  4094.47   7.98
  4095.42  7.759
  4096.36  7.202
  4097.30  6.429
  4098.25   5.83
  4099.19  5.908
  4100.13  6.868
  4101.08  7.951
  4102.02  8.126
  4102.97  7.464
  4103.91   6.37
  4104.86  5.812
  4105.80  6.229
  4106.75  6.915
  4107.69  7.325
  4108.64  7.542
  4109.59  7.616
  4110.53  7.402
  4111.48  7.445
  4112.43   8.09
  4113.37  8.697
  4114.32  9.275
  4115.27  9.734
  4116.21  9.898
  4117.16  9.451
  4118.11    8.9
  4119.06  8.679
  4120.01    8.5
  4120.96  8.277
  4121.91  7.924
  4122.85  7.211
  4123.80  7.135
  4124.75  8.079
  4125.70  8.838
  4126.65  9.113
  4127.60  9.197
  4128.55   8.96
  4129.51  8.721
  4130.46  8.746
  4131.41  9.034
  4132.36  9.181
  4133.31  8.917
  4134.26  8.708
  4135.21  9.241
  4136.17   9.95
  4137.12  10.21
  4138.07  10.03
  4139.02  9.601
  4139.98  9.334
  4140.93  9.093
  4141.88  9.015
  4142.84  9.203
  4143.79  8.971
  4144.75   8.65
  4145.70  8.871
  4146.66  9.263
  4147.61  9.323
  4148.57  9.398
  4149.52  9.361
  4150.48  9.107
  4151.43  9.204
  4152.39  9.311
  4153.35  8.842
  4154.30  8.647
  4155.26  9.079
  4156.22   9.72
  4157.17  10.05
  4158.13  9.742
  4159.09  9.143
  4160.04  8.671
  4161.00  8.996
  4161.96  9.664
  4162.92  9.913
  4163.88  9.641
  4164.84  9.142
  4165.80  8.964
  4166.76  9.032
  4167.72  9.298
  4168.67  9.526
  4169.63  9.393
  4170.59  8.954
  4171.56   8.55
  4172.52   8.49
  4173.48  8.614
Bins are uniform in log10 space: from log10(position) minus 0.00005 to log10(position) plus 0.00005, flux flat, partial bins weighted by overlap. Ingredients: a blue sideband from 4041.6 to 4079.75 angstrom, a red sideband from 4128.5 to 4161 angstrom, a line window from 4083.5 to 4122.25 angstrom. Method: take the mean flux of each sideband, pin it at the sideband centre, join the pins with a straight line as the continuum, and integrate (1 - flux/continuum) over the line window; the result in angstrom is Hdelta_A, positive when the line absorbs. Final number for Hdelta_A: 5.5 angstrom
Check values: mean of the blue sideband 9.29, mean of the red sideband 9.21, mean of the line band 7.95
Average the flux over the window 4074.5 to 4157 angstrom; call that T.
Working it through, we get 8.52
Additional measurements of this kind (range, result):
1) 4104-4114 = 7.3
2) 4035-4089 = 9.26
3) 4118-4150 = 8.93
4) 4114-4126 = 8.6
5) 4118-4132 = 8.48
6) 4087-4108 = 7.46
